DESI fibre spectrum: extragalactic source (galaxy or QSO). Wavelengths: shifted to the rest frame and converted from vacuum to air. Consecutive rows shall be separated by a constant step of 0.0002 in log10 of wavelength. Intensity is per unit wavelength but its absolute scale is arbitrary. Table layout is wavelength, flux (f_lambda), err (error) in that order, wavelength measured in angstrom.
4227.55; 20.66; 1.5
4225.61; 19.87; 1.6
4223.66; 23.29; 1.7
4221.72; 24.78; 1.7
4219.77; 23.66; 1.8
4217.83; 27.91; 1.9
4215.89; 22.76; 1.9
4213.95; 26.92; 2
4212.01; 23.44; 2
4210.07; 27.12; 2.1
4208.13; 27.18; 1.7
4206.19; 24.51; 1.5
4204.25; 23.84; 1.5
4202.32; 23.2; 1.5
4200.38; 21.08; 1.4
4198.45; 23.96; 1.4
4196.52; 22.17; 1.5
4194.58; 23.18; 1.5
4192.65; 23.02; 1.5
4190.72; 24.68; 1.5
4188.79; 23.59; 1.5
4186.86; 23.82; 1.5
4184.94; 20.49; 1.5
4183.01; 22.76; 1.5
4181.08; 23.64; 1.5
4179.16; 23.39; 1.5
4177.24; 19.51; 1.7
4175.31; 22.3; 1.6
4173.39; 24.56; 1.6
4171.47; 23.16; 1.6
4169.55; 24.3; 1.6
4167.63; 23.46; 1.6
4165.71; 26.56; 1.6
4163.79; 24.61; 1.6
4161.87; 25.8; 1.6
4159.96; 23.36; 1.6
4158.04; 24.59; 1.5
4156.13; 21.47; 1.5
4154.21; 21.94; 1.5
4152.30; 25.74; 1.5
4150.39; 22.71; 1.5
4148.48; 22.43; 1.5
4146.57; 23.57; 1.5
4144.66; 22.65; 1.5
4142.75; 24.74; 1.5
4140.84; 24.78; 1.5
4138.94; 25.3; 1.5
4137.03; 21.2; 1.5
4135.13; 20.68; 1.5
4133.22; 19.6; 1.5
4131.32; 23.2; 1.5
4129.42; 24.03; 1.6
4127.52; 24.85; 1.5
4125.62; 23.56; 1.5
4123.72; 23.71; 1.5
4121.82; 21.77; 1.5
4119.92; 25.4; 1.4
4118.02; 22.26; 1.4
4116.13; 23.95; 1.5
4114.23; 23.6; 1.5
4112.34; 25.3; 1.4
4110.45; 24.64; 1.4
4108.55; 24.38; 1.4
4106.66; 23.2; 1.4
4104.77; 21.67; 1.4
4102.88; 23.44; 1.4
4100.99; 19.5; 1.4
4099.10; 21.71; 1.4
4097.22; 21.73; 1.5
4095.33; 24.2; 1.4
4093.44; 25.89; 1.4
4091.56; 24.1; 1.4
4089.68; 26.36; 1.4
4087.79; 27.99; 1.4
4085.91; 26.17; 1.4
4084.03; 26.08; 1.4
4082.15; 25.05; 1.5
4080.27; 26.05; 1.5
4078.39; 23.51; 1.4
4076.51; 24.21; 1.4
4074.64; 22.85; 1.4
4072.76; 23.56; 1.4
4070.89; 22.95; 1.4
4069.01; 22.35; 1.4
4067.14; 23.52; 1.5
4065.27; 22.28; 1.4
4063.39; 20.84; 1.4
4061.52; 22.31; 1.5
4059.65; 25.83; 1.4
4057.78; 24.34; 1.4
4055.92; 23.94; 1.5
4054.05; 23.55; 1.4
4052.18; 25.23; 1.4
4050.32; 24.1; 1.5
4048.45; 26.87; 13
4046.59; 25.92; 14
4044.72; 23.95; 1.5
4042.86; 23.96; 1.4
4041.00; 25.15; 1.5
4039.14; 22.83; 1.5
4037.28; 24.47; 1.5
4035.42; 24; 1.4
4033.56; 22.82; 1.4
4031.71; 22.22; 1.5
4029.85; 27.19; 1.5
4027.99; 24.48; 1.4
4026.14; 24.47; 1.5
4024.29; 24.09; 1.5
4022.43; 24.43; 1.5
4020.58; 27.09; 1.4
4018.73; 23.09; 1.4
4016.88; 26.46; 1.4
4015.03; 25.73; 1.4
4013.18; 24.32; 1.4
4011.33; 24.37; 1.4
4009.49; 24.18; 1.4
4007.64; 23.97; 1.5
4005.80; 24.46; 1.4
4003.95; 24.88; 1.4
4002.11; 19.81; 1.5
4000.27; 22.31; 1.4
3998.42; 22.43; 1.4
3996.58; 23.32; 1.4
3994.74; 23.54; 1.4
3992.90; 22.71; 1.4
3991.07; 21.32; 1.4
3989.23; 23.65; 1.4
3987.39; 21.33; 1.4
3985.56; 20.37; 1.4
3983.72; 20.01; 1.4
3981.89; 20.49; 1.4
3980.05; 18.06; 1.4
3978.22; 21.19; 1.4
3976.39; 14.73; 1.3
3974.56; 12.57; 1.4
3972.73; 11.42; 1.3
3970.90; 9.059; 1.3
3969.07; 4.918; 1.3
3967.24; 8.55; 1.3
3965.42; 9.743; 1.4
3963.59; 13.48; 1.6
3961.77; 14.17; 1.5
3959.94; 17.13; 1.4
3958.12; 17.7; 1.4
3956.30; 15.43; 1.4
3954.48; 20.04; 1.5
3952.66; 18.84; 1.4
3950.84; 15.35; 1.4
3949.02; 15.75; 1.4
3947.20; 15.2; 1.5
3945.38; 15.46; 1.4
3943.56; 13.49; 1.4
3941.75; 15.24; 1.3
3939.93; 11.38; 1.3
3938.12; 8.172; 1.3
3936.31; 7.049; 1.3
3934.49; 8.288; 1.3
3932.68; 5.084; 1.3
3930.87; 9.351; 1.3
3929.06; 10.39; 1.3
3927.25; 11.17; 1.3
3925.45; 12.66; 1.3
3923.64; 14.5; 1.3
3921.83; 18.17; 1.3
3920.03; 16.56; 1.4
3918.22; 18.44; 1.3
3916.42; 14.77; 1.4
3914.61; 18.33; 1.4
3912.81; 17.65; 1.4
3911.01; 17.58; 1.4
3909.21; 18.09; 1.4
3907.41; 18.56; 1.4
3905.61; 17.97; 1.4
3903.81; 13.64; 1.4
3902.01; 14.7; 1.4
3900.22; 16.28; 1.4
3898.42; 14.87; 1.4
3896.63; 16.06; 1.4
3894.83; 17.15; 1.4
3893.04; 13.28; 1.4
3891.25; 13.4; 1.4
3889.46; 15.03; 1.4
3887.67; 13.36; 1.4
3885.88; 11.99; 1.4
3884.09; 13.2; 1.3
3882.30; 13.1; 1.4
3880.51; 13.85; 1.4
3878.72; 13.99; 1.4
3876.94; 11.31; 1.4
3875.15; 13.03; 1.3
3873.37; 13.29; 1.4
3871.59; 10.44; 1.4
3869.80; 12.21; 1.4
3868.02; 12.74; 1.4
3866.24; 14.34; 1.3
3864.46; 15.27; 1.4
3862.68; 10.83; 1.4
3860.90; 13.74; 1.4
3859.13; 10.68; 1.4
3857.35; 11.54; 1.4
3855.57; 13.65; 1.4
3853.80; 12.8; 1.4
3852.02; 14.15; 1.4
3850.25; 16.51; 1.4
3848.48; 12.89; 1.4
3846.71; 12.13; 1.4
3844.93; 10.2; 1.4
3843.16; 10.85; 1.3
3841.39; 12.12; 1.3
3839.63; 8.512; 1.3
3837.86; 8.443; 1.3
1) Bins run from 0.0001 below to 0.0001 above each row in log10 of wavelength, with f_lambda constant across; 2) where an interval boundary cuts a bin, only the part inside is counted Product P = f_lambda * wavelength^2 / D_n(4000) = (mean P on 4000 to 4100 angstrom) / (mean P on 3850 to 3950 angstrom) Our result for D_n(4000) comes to 1.9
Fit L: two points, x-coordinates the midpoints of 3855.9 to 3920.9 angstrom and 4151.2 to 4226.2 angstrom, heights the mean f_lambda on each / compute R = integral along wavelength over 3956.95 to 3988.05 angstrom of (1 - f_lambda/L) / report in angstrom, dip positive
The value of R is 3.9 angstrom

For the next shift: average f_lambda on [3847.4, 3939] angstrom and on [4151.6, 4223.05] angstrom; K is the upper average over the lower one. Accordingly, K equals 1.75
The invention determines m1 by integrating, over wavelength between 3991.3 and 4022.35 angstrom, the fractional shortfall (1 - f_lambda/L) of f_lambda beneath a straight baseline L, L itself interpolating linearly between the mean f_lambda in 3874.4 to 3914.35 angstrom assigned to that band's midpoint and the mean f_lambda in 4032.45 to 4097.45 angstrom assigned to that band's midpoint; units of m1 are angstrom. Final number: -4.1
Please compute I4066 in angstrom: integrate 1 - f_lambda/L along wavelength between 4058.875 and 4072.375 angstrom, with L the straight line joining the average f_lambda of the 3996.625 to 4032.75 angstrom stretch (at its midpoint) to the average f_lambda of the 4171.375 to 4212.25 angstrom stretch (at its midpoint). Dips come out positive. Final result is 0.6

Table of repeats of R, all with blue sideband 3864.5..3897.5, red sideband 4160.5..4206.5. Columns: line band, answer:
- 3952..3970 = 2.4 angstrom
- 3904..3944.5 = 2.9 angstrom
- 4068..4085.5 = -3.7 angstrom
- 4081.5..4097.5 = -4.0 angstrom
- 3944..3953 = -0.1 angstrom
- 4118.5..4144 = -1.9 angstrom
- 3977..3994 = -4.0 angstrom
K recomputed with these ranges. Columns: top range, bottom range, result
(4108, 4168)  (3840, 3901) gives 1.79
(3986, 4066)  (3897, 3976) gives 1.72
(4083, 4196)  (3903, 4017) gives 1.40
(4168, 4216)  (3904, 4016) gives 1.40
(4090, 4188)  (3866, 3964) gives 1.64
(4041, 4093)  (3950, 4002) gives 1.41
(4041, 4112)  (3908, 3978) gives 1.76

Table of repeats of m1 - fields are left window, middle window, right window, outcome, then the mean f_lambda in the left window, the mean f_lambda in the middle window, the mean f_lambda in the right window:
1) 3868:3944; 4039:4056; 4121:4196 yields -5.0 angstrom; 13.7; 24.7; 23.3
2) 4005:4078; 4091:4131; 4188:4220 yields 1.2 angstrom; 24.2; 23.5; 24.3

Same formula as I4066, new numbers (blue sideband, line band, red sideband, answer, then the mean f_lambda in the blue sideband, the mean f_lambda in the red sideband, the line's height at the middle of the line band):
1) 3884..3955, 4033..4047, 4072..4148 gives -2.61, 14.4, 23.7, 20.3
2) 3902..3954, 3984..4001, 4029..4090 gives -2.73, 14.2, 24.3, 19.2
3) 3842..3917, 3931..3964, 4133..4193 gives 5.42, 14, 23.3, 16.3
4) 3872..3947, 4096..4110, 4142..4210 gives -0.98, 13.9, 23.5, 20.9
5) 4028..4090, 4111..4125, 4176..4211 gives 0.09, 24.3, 23.4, 23.9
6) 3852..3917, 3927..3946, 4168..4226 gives 6.57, 14.2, 23.6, 15.8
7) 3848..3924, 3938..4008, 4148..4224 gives 0.10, 14.5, 23.8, 17.2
